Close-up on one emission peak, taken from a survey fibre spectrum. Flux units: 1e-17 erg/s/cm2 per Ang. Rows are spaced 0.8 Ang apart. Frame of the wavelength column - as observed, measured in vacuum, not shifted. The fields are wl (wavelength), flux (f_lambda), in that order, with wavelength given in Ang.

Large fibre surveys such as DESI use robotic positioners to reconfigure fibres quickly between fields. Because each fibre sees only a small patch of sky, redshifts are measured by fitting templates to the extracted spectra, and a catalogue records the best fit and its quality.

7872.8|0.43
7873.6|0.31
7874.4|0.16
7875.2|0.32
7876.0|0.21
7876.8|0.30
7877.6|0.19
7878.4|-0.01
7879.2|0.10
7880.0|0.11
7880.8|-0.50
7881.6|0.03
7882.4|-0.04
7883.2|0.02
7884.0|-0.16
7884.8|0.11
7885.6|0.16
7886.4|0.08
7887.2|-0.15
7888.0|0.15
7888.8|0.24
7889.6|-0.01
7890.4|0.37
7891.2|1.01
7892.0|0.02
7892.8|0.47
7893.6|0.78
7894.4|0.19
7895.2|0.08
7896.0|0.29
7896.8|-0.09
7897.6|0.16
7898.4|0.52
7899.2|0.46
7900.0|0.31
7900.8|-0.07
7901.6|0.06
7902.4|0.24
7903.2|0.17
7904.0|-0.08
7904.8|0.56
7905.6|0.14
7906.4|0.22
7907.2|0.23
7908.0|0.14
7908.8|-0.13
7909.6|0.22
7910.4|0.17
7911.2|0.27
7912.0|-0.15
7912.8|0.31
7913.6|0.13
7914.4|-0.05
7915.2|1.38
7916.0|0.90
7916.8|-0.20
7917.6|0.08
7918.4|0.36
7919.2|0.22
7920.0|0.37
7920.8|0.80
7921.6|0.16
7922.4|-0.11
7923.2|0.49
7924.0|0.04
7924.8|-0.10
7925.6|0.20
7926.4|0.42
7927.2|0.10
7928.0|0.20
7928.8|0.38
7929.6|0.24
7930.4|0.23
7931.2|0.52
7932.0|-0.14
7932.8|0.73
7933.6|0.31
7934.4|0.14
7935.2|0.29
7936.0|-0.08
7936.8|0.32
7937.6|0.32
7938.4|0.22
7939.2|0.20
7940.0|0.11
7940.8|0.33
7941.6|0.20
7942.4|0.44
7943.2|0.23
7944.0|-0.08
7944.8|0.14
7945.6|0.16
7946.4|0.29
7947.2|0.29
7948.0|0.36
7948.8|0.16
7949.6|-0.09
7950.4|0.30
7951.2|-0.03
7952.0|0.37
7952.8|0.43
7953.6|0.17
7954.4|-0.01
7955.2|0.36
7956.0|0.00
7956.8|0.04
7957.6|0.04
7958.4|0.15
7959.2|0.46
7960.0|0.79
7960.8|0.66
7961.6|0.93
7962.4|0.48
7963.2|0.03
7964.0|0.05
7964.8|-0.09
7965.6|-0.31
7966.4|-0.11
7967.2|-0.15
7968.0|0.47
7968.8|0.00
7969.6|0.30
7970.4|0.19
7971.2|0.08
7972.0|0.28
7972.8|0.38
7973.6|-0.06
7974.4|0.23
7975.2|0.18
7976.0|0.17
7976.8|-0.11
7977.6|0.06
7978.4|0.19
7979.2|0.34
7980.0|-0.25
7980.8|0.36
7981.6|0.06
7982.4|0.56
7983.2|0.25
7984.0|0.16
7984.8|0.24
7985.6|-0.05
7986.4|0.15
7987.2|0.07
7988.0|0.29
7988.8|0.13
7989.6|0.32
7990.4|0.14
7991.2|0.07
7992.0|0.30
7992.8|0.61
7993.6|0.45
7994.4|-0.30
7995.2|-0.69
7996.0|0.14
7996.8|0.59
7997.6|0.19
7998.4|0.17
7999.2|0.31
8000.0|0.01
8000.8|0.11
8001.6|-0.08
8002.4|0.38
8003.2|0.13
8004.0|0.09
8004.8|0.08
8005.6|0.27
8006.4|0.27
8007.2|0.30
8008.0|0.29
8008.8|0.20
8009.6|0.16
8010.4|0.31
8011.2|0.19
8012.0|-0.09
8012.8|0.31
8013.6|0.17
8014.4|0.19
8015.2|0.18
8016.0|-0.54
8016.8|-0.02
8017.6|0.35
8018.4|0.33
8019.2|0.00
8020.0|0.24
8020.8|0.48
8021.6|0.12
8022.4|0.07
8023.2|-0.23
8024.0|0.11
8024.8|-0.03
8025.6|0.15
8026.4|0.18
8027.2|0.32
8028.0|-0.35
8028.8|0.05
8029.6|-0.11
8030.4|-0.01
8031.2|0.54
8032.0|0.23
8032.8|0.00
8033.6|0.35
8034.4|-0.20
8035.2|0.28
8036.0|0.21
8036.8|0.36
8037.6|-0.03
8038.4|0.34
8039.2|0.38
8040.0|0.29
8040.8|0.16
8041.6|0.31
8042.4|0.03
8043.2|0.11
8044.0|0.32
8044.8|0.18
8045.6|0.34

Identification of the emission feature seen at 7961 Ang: H-gamma 4340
